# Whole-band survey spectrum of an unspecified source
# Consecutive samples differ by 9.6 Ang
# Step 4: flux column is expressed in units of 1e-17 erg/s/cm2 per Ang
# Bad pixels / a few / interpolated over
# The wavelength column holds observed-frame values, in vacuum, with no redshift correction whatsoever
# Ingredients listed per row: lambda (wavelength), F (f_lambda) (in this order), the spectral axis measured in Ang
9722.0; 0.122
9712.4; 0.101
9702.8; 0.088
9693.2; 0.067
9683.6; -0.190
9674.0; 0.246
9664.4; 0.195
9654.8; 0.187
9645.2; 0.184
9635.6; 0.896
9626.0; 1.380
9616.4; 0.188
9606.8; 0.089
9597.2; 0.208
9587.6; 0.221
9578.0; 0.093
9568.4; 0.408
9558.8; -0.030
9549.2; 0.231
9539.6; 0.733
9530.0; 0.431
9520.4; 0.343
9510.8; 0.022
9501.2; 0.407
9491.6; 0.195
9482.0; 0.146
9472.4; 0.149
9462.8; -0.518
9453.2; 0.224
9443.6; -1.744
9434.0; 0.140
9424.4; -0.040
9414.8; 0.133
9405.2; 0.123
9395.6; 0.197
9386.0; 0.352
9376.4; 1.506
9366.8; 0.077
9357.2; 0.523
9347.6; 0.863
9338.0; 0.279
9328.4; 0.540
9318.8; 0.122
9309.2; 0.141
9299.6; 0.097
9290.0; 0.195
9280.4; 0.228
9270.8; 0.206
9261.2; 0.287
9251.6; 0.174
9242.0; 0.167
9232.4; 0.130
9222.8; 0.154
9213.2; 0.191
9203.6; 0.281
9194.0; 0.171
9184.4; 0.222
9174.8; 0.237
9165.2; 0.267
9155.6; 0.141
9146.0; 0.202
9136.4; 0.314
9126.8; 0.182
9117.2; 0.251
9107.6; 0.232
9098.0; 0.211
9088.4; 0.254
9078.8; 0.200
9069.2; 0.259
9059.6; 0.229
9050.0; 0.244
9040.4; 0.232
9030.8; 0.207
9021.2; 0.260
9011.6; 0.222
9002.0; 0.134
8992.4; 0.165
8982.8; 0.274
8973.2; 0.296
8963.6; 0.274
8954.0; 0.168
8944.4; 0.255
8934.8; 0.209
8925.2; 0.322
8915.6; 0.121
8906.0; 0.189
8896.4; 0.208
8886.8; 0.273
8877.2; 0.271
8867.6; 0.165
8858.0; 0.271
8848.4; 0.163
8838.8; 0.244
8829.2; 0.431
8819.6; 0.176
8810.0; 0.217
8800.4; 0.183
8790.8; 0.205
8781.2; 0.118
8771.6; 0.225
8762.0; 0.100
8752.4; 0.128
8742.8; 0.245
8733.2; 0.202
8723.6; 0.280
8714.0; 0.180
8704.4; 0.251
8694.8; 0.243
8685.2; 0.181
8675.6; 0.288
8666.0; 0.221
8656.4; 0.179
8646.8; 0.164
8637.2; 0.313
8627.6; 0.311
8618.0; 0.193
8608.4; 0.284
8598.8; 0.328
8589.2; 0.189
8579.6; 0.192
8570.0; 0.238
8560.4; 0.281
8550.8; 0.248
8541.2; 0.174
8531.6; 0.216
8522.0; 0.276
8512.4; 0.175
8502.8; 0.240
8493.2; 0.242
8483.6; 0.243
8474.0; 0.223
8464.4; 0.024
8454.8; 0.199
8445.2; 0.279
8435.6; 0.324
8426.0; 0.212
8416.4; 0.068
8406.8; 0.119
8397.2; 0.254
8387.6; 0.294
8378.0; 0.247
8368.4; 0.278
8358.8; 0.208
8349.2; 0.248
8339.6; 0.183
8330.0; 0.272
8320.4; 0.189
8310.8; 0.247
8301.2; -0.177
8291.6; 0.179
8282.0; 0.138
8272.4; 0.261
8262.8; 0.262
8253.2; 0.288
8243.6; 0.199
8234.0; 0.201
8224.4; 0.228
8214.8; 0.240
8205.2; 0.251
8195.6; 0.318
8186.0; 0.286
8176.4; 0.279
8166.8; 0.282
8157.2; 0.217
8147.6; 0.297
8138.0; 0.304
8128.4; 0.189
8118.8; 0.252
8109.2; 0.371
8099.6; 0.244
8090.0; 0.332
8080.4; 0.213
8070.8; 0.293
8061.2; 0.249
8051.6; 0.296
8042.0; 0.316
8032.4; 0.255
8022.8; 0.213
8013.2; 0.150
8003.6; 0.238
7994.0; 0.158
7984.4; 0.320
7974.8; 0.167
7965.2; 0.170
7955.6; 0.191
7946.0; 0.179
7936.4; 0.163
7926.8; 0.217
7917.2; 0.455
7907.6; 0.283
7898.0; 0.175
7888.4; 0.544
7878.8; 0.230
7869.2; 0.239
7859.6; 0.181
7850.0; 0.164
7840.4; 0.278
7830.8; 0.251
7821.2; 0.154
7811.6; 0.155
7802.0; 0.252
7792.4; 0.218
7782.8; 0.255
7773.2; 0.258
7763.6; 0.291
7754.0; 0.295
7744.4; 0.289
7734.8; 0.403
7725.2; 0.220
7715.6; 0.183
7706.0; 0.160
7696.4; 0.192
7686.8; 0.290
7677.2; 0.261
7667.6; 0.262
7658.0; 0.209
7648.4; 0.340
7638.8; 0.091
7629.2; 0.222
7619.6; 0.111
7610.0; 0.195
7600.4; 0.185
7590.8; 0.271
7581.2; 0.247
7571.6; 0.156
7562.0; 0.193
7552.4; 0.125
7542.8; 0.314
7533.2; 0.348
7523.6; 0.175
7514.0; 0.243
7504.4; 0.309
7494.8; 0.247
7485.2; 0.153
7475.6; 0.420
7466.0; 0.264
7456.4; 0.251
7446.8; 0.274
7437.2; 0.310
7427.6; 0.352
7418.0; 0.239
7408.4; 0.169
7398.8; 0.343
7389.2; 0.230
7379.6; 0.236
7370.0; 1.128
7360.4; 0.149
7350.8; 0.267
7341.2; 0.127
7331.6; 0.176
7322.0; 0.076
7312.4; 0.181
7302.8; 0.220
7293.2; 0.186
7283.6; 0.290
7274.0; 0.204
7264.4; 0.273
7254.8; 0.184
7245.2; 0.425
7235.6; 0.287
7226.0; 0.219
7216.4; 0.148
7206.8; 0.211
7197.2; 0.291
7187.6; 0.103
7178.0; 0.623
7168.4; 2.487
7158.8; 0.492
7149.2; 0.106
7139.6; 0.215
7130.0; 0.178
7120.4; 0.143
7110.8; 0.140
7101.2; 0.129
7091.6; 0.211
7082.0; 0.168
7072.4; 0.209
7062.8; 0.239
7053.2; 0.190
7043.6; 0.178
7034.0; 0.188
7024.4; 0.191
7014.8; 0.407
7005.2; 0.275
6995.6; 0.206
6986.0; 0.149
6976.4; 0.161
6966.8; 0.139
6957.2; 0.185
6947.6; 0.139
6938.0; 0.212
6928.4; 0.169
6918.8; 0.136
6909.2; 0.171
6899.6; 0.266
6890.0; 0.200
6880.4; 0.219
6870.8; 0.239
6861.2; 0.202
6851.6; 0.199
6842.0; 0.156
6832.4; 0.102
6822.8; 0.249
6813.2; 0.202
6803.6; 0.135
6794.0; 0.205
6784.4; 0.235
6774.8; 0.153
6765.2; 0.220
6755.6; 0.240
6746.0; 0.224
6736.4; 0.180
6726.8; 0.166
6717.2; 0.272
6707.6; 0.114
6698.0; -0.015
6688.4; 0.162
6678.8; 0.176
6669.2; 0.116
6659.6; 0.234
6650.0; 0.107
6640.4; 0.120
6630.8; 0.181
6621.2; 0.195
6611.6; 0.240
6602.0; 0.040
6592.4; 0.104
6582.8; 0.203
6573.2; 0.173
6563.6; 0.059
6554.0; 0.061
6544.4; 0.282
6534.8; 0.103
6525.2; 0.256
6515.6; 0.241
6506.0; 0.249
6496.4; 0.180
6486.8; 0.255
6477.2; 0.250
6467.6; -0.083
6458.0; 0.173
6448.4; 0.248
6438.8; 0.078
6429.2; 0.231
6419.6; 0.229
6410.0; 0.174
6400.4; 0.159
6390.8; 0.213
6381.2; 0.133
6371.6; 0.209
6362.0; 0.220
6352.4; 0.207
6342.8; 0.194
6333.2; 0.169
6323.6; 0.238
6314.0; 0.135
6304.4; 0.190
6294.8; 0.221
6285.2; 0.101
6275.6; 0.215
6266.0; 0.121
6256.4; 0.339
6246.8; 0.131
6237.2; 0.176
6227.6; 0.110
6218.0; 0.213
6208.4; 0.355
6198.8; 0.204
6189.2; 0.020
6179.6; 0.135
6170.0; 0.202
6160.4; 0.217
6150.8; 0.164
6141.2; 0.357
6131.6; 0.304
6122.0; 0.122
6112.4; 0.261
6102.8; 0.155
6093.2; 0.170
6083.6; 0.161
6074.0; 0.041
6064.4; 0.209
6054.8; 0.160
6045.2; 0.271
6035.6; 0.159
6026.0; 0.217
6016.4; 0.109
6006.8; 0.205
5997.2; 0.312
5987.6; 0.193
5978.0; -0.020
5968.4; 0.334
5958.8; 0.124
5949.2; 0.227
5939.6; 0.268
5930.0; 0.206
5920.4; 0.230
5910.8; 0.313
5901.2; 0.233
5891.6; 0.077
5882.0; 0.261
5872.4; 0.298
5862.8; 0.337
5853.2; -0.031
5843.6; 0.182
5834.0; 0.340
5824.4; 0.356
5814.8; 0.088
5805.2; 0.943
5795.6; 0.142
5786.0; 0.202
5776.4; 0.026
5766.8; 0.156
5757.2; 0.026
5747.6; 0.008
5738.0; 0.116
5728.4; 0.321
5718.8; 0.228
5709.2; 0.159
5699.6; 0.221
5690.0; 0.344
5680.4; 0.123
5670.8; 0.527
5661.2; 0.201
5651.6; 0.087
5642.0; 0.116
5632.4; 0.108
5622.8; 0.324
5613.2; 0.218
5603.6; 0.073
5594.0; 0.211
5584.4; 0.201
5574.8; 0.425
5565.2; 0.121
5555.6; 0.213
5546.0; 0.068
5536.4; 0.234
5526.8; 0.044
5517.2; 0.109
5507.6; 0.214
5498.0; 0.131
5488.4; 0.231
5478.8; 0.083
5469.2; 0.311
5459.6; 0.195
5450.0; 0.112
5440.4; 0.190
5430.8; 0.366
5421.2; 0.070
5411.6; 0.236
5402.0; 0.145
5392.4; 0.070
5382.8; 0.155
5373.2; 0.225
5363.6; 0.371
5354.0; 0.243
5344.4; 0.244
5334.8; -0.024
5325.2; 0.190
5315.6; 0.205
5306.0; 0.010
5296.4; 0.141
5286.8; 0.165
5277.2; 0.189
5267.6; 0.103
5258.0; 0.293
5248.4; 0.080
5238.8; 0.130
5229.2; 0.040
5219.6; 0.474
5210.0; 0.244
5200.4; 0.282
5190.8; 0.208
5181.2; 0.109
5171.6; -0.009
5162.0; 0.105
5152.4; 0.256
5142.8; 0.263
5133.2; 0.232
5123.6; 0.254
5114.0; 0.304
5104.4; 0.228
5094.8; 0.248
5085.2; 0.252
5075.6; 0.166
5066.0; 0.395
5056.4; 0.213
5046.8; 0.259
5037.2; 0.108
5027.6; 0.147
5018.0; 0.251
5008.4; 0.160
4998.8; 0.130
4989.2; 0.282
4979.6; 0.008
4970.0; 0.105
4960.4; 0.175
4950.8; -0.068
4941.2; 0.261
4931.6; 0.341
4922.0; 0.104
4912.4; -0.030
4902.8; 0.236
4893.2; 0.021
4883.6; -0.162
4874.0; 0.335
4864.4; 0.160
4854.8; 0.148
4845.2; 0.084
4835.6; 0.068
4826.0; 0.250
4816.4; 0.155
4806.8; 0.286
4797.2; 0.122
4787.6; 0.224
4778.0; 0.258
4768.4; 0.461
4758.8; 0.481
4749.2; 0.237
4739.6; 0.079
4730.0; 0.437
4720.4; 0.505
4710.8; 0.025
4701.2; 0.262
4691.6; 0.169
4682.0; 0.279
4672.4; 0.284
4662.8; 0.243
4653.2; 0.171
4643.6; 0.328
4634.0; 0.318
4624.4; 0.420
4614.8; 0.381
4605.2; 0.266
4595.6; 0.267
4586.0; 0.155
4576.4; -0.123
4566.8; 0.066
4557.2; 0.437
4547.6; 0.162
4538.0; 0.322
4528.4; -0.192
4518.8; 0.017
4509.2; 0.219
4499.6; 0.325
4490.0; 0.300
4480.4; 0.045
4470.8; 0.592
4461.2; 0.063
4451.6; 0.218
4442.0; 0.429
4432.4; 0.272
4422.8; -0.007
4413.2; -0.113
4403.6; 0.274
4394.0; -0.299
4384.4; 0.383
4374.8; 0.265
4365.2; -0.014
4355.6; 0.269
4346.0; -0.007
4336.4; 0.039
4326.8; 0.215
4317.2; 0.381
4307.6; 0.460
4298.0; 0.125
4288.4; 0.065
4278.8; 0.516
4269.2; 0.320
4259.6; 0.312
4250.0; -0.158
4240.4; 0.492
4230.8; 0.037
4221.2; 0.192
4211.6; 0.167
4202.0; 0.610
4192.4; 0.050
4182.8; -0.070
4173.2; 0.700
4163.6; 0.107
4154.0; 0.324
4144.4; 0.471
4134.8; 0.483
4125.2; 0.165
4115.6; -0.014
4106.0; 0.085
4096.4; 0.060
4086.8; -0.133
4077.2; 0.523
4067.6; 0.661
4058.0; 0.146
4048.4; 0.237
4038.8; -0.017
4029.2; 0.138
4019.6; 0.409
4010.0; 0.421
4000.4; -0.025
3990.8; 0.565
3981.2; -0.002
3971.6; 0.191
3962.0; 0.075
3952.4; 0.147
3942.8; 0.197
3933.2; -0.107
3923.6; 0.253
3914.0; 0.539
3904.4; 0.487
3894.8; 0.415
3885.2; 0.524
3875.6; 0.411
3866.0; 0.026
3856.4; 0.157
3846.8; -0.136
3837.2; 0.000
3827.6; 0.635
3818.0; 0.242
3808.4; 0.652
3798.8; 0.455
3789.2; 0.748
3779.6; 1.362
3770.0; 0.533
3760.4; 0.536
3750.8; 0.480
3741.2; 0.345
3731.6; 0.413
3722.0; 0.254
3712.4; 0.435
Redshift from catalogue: 0.92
